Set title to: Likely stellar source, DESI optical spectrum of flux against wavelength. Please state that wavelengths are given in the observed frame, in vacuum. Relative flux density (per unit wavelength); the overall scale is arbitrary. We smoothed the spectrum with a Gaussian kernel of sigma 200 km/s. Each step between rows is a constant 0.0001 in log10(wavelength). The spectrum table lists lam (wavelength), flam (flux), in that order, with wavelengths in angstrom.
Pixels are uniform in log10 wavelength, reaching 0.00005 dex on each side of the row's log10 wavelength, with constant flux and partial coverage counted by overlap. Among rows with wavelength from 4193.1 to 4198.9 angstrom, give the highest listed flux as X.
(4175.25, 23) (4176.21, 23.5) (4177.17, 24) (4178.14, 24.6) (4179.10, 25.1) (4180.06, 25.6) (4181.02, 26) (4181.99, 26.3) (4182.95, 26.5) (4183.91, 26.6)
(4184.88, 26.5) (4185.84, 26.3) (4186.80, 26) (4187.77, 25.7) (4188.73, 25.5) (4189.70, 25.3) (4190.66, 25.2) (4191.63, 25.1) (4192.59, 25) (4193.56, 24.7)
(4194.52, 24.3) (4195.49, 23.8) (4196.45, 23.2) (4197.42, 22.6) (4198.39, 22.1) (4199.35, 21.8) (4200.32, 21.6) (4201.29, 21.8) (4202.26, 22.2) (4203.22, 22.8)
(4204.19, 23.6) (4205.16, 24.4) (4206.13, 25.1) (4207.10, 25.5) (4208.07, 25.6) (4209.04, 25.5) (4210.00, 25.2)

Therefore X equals 24.7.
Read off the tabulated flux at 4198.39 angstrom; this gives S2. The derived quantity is 22.1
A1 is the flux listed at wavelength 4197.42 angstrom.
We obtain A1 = 22.6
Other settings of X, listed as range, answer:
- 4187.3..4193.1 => 25.7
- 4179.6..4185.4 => 26.6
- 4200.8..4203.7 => 22.8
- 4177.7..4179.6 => 25.1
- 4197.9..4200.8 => 22.1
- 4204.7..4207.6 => 25.5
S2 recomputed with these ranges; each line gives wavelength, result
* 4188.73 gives 25.5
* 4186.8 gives 26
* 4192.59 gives 25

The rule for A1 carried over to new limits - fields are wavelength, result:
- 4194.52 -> 24.3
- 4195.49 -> 23.8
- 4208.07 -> 25.6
